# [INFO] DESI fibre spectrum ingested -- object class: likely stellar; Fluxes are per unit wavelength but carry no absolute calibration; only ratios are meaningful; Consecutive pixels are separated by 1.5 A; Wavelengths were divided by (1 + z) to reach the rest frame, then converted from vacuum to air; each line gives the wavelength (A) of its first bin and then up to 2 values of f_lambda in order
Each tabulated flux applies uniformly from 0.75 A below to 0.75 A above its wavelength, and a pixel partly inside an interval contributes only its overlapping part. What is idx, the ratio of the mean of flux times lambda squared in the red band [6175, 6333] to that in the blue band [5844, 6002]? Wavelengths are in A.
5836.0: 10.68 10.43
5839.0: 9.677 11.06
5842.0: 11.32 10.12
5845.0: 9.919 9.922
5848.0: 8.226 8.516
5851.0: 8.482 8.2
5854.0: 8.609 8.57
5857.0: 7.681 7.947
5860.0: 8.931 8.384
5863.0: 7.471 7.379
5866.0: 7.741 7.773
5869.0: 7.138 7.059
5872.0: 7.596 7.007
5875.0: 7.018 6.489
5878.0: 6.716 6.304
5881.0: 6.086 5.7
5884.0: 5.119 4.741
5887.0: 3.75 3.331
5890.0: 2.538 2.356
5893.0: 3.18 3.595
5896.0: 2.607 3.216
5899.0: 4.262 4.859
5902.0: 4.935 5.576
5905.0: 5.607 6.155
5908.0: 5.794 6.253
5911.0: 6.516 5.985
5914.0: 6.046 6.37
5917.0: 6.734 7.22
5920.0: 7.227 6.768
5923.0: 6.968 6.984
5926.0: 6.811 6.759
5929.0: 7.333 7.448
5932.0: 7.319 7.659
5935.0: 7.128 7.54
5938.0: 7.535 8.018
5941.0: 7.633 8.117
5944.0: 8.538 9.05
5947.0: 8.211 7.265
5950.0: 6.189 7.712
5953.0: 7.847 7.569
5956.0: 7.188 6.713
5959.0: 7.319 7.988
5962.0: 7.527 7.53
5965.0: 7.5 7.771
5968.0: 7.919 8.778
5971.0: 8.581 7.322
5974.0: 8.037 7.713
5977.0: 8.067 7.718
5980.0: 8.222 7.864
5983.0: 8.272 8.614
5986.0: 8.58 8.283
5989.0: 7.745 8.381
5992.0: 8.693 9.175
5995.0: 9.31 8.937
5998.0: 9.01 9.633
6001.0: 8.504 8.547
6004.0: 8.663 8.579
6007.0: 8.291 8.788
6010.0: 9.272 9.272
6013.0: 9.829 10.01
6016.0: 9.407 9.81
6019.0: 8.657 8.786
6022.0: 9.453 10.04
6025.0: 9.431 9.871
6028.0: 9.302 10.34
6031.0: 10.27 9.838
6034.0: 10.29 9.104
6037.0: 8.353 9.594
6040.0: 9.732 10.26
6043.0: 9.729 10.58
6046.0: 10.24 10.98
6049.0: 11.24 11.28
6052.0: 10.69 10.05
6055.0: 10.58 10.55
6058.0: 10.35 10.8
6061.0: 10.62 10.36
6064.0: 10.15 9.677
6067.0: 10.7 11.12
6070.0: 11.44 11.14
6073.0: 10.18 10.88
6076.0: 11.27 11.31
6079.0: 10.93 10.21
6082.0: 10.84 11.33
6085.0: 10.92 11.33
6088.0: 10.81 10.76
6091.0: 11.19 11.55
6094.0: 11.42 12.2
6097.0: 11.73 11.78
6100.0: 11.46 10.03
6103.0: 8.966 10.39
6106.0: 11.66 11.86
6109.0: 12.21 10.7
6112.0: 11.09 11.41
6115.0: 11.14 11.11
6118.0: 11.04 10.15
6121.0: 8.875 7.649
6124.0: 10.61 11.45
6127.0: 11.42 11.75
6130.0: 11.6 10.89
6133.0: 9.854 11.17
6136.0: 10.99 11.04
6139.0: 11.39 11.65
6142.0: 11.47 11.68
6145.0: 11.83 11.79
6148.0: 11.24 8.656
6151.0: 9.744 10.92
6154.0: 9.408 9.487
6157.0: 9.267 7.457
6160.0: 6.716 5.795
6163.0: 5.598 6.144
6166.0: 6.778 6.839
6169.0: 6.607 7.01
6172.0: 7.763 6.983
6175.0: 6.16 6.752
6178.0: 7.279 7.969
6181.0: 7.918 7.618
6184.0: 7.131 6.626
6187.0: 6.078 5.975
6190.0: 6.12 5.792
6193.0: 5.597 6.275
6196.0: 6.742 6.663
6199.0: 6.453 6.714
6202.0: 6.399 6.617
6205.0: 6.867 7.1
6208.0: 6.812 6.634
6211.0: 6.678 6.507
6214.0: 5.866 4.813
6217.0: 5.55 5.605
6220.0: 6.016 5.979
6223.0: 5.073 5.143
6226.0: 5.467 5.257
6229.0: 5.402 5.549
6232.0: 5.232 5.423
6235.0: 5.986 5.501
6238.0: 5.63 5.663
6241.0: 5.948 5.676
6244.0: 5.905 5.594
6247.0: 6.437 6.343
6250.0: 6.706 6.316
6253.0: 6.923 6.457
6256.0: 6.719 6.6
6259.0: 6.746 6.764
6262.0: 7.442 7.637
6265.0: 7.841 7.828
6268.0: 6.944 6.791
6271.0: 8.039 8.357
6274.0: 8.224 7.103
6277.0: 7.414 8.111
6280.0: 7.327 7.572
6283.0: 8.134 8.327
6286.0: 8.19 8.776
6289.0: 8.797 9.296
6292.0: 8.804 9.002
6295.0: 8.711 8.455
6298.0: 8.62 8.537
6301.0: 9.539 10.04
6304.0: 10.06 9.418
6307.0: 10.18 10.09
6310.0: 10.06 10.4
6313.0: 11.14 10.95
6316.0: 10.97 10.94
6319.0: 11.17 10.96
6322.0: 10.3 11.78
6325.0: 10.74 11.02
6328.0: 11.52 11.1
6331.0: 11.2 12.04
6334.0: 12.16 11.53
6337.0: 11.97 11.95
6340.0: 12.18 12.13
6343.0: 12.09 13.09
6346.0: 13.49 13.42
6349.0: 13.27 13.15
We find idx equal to 1.2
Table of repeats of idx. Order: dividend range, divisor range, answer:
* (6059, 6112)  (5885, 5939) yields 2.03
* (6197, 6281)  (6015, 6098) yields 0.66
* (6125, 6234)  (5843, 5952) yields 1.25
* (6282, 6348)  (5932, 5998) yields 1.48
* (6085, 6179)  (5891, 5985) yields 1.53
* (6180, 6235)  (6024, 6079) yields 0.63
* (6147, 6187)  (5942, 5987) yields 1.04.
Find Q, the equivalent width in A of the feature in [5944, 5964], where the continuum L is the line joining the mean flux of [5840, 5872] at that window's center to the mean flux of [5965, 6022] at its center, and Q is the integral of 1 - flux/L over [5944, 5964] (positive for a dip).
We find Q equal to 2.4 A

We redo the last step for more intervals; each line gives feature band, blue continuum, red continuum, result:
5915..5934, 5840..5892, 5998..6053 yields 2.6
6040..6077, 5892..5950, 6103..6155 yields -5.0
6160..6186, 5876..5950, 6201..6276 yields -2.4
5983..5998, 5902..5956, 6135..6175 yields -2.1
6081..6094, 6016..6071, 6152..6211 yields -2.8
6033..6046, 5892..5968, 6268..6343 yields -3.7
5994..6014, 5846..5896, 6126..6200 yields -4.2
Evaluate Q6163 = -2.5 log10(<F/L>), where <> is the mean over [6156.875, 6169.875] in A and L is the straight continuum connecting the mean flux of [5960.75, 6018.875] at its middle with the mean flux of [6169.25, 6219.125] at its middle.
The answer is 0.03 mag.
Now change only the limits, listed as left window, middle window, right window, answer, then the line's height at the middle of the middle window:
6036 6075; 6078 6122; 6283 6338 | -0.062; 10.4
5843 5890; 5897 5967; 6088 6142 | 0.193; 8.24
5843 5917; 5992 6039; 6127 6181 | -0.200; 7.73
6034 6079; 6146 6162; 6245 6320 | 0.047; 9.55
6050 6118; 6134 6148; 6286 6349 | -0.055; 10.9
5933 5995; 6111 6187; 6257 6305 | -0.150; 8.04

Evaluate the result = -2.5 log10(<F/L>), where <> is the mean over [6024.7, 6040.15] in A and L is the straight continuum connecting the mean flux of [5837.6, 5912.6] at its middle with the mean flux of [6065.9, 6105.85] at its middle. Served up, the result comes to 0.03 mag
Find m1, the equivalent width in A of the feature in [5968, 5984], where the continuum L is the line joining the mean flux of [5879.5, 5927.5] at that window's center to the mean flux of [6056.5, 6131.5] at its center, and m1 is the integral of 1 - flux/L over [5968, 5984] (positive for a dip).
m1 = -1.4 A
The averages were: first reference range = 5.31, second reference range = 10.9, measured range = 8.06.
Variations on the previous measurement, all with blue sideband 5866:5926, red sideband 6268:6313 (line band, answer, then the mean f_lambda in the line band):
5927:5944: -4.5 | 7.56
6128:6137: -4.2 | 11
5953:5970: -3.9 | 7.61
